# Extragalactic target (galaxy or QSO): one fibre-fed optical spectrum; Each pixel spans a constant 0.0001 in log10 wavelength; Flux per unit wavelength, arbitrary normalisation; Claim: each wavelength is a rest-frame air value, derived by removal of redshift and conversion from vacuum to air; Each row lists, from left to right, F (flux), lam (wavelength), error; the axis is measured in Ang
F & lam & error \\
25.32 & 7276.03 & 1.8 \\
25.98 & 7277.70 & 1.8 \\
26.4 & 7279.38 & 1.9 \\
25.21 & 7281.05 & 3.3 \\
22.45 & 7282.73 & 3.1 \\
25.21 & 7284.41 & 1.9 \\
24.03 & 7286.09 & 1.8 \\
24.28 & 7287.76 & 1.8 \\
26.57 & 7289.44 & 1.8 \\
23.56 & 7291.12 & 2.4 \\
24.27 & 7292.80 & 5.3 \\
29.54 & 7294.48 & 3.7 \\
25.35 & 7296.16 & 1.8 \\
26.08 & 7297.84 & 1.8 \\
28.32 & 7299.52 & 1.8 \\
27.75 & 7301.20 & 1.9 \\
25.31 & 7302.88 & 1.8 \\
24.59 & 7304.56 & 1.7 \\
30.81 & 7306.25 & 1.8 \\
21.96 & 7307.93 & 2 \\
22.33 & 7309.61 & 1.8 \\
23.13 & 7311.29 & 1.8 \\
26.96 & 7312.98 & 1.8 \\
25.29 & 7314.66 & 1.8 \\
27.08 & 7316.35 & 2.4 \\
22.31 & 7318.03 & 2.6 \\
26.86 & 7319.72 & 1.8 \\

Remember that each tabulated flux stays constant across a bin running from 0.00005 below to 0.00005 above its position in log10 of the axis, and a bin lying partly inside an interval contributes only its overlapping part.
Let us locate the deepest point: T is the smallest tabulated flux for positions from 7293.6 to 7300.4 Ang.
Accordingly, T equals 25.35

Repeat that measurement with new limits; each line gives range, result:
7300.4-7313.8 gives 21.96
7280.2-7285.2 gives 22.45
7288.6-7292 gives 23.56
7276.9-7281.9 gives 25.21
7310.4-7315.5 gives 23.13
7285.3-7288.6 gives 24.03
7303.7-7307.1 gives 24.59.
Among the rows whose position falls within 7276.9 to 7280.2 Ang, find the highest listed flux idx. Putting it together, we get 26.4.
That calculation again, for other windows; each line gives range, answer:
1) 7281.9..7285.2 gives 25.21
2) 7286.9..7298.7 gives 29.54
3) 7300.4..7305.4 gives 27.75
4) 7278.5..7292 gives 26.57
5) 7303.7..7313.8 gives 30.81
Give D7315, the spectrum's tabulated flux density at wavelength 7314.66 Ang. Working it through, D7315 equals 25.29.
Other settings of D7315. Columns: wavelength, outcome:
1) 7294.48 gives 29.54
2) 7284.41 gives 25.21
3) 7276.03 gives 25.32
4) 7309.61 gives 22.33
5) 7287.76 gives 24.28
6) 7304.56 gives 24.59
